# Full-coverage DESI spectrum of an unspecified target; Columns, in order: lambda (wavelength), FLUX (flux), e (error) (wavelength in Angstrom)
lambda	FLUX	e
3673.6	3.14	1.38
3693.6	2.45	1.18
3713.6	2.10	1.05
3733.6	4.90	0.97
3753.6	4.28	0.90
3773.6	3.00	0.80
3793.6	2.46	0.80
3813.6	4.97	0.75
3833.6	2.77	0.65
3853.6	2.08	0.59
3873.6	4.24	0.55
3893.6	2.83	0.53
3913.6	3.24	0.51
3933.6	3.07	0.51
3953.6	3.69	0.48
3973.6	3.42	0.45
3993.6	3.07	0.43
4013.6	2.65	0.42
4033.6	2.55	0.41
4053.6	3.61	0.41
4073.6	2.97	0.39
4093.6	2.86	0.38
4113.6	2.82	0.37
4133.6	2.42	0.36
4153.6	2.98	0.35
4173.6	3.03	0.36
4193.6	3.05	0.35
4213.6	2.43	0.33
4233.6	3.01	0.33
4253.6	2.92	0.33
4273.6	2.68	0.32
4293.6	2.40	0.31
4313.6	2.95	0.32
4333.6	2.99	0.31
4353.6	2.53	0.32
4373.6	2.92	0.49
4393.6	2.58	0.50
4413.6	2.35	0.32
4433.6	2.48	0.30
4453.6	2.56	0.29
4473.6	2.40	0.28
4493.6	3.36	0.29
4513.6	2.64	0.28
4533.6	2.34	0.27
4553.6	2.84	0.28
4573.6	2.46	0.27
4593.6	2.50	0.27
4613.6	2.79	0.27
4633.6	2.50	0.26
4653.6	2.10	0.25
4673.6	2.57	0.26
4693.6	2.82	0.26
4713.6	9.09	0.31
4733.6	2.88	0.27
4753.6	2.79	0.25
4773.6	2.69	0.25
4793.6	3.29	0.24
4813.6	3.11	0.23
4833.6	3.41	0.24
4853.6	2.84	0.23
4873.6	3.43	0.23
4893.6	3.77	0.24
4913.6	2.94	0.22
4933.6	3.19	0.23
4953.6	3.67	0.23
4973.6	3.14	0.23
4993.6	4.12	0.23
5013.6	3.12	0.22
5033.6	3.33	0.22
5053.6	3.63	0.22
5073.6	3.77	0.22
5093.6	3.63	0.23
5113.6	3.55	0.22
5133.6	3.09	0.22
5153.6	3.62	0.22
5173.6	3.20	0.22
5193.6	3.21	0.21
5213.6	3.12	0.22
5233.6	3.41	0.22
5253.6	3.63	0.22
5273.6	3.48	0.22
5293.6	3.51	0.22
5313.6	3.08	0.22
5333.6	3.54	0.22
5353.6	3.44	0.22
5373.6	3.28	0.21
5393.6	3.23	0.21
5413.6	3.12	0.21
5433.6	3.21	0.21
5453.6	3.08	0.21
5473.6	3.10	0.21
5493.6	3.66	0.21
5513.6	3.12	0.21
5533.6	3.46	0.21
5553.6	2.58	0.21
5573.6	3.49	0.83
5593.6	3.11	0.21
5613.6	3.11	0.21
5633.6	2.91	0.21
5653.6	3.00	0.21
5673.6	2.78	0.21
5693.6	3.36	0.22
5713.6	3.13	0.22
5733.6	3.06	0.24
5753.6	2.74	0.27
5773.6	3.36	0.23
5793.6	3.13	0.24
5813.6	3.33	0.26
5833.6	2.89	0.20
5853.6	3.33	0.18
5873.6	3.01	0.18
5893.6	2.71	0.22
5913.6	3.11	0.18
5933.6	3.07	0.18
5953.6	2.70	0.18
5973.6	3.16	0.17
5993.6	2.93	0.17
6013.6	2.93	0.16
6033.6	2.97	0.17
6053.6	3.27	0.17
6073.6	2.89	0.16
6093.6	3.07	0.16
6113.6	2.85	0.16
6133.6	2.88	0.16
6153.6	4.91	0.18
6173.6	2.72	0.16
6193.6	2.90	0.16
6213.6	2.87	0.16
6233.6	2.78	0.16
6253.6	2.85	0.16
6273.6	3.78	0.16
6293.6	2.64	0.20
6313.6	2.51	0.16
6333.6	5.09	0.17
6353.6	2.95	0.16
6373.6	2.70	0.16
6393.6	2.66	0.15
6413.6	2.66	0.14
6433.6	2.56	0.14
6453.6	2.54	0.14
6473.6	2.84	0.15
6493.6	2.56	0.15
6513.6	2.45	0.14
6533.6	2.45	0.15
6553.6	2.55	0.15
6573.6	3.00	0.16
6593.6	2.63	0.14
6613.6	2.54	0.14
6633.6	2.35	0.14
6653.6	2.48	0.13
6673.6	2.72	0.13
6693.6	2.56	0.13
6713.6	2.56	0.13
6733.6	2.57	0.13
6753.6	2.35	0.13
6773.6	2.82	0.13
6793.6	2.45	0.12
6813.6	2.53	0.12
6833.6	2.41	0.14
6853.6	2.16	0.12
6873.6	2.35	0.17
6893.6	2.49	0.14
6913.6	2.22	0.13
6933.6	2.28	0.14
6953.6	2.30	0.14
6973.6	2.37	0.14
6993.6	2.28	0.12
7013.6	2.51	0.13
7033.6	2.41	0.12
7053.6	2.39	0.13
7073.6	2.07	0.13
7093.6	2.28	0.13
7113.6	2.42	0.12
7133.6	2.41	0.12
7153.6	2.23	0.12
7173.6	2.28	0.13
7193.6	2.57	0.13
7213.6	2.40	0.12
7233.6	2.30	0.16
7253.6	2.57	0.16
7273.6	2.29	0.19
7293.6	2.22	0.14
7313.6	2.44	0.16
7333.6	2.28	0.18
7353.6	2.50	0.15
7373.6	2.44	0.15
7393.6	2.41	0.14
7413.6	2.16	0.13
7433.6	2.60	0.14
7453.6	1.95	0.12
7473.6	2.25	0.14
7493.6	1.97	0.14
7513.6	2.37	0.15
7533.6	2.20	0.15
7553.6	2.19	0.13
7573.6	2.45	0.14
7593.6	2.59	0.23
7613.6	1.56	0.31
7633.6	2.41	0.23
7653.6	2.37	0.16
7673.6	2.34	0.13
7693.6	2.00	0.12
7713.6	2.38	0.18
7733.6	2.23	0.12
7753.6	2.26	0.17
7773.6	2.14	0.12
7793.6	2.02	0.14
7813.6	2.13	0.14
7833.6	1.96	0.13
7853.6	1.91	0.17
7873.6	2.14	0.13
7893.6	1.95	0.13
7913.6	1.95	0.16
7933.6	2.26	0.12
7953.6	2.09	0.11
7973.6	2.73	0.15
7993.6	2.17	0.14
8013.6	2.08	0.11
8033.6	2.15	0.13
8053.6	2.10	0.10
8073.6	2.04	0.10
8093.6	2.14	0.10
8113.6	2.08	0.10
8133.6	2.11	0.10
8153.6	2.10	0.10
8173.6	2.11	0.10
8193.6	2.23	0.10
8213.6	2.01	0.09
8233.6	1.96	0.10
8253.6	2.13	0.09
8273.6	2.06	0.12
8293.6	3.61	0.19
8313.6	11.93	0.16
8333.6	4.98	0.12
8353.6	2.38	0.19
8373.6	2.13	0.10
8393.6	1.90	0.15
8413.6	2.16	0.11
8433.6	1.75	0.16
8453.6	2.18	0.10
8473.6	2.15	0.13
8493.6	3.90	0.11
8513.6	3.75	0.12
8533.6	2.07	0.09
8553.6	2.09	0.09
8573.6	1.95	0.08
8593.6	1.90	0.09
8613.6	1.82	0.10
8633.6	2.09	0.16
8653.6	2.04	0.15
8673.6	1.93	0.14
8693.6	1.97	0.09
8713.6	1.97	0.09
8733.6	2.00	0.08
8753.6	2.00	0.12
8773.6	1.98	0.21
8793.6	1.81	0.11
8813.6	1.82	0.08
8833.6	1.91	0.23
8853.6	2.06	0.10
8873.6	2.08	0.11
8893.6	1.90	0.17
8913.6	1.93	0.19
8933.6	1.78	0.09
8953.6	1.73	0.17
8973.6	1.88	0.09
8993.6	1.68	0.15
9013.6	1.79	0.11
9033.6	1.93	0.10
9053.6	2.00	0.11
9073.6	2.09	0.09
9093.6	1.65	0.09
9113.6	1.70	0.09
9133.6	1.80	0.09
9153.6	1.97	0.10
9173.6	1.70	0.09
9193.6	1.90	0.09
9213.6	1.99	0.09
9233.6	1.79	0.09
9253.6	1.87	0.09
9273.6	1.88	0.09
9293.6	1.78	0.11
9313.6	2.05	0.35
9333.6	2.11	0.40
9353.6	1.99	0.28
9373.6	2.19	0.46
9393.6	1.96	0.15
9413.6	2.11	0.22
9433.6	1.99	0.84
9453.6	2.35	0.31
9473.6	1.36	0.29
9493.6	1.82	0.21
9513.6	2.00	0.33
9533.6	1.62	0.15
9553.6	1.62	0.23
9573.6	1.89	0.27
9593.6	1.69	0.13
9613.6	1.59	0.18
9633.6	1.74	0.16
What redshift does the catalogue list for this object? 0.27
